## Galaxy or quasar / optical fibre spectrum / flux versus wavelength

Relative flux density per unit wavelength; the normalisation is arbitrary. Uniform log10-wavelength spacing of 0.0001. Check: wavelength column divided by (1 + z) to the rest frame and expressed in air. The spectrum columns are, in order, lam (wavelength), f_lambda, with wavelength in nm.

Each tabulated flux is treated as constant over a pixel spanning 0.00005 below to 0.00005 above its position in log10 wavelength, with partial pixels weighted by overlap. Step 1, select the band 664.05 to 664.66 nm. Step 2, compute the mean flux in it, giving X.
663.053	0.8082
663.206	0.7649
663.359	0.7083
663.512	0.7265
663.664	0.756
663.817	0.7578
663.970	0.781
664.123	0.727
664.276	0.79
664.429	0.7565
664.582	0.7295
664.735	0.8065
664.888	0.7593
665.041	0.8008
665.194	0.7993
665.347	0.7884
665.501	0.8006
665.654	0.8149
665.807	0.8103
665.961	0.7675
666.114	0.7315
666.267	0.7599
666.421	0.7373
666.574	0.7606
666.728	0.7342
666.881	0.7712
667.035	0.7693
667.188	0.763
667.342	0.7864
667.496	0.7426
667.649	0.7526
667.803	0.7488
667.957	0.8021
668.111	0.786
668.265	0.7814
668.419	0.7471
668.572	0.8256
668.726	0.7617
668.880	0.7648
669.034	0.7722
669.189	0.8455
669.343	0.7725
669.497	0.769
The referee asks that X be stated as 0.751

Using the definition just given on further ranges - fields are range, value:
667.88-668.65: 0.789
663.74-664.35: 0.763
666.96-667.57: 0.765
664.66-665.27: 0.792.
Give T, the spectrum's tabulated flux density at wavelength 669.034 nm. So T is 0.7722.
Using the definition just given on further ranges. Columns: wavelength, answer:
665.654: 0.8149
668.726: 0.7617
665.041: 0.8008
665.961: 0.7675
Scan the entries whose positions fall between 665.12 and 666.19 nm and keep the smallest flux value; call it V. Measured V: 0.7315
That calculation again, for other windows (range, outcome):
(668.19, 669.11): 0.7471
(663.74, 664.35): 0.727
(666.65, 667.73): 0.7342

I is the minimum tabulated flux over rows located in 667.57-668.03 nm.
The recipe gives 0.7488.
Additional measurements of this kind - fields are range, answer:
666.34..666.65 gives 0.7373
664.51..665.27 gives 0.7295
